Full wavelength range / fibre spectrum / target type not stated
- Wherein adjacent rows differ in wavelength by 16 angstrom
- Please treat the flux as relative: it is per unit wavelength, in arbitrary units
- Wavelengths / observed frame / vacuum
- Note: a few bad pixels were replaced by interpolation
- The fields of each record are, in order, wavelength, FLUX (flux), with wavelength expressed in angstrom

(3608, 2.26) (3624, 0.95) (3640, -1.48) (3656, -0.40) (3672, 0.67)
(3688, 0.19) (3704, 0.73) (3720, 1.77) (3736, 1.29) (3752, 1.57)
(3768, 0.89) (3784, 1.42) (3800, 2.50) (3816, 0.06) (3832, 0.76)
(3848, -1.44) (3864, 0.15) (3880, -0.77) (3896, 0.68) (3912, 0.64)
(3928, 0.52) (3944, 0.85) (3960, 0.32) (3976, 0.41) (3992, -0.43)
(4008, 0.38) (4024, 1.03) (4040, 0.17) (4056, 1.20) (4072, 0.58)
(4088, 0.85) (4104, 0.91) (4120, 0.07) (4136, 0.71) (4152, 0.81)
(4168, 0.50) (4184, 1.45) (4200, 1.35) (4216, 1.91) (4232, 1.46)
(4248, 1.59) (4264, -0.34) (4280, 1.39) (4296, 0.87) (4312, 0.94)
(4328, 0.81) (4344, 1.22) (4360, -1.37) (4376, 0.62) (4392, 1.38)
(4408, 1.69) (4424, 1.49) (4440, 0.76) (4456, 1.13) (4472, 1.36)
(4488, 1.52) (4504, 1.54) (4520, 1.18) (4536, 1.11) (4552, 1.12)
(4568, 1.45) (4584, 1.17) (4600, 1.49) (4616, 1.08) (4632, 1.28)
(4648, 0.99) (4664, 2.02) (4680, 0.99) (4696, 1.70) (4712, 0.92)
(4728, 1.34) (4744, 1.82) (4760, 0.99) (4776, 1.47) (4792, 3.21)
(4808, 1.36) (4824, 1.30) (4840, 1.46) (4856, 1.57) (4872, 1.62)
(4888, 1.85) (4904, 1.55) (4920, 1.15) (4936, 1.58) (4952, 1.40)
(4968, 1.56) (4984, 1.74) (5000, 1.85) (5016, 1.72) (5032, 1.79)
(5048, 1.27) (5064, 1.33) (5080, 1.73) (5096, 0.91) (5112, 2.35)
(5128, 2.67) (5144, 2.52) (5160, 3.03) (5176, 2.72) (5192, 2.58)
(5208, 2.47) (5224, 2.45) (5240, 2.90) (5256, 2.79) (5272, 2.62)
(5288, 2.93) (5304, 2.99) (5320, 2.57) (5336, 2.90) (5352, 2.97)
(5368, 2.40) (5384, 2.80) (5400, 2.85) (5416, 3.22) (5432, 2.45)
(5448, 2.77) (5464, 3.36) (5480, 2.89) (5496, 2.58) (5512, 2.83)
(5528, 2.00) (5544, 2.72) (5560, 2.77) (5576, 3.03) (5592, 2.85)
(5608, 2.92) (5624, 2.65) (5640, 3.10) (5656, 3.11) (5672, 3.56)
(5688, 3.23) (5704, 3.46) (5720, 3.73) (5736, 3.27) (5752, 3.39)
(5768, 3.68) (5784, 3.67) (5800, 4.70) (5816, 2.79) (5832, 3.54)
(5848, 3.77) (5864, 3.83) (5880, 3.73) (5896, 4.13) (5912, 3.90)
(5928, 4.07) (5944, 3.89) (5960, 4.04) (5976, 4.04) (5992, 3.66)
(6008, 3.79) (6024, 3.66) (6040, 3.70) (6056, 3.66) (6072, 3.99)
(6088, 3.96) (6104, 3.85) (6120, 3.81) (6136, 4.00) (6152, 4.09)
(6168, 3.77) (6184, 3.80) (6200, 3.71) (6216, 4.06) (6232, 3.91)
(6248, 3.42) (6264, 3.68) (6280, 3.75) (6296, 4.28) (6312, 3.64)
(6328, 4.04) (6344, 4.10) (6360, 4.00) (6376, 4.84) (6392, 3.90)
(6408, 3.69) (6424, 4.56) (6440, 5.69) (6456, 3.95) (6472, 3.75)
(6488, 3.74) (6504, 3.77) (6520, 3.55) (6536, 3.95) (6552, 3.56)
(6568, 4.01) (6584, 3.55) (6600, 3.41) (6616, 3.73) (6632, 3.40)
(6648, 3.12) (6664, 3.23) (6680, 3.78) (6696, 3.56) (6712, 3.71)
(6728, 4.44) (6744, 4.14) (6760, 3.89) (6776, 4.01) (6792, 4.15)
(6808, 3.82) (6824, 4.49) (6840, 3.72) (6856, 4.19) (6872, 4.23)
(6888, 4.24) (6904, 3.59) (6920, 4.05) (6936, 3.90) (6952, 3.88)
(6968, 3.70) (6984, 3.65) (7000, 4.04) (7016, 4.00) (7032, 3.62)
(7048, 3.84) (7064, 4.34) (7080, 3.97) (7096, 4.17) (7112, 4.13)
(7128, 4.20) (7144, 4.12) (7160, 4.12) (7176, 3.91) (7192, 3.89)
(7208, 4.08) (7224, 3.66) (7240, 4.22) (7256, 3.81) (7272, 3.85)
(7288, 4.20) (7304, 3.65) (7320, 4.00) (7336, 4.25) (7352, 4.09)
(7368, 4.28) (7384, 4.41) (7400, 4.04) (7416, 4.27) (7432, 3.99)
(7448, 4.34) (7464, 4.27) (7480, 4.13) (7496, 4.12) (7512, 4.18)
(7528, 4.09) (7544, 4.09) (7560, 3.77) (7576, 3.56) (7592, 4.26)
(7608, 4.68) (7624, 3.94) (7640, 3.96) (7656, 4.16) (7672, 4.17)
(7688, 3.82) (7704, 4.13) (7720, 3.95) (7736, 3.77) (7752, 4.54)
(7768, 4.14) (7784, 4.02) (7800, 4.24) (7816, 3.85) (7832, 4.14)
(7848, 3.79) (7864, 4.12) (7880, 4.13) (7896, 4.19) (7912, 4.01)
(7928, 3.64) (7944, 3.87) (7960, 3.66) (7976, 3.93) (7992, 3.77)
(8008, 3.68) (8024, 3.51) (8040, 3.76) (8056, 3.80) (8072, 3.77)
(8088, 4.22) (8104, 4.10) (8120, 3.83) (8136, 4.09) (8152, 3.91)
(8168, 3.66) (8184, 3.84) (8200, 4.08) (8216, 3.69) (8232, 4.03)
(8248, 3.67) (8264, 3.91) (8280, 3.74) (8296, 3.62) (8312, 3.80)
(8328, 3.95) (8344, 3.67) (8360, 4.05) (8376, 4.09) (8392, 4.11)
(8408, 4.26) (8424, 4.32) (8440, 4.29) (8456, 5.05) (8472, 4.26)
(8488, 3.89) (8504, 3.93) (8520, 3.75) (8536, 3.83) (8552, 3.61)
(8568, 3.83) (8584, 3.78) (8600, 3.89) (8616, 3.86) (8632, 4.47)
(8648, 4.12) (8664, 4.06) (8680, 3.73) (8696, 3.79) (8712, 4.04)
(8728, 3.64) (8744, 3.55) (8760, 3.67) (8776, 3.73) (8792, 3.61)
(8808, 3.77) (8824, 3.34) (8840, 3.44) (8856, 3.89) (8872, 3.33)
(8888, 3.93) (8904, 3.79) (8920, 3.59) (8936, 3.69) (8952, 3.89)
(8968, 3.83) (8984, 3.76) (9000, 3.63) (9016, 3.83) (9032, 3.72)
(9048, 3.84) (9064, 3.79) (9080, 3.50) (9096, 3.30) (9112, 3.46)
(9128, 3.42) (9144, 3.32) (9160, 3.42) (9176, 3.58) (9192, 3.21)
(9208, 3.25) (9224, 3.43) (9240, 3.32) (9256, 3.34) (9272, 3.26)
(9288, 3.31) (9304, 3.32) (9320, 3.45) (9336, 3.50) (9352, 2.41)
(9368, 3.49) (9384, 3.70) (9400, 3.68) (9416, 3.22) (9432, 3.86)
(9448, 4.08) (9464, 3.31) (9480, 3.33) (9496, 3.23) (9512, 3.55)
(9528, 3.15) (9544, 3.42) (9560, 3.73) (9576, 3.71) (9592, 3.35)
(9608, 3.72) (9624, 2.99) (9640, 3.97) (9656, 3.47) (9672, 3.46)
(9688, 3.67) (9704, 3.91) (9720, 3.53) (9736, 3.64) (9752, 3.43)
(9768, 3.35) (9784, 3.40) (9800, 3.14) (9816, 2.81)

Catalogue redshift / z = 0.285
